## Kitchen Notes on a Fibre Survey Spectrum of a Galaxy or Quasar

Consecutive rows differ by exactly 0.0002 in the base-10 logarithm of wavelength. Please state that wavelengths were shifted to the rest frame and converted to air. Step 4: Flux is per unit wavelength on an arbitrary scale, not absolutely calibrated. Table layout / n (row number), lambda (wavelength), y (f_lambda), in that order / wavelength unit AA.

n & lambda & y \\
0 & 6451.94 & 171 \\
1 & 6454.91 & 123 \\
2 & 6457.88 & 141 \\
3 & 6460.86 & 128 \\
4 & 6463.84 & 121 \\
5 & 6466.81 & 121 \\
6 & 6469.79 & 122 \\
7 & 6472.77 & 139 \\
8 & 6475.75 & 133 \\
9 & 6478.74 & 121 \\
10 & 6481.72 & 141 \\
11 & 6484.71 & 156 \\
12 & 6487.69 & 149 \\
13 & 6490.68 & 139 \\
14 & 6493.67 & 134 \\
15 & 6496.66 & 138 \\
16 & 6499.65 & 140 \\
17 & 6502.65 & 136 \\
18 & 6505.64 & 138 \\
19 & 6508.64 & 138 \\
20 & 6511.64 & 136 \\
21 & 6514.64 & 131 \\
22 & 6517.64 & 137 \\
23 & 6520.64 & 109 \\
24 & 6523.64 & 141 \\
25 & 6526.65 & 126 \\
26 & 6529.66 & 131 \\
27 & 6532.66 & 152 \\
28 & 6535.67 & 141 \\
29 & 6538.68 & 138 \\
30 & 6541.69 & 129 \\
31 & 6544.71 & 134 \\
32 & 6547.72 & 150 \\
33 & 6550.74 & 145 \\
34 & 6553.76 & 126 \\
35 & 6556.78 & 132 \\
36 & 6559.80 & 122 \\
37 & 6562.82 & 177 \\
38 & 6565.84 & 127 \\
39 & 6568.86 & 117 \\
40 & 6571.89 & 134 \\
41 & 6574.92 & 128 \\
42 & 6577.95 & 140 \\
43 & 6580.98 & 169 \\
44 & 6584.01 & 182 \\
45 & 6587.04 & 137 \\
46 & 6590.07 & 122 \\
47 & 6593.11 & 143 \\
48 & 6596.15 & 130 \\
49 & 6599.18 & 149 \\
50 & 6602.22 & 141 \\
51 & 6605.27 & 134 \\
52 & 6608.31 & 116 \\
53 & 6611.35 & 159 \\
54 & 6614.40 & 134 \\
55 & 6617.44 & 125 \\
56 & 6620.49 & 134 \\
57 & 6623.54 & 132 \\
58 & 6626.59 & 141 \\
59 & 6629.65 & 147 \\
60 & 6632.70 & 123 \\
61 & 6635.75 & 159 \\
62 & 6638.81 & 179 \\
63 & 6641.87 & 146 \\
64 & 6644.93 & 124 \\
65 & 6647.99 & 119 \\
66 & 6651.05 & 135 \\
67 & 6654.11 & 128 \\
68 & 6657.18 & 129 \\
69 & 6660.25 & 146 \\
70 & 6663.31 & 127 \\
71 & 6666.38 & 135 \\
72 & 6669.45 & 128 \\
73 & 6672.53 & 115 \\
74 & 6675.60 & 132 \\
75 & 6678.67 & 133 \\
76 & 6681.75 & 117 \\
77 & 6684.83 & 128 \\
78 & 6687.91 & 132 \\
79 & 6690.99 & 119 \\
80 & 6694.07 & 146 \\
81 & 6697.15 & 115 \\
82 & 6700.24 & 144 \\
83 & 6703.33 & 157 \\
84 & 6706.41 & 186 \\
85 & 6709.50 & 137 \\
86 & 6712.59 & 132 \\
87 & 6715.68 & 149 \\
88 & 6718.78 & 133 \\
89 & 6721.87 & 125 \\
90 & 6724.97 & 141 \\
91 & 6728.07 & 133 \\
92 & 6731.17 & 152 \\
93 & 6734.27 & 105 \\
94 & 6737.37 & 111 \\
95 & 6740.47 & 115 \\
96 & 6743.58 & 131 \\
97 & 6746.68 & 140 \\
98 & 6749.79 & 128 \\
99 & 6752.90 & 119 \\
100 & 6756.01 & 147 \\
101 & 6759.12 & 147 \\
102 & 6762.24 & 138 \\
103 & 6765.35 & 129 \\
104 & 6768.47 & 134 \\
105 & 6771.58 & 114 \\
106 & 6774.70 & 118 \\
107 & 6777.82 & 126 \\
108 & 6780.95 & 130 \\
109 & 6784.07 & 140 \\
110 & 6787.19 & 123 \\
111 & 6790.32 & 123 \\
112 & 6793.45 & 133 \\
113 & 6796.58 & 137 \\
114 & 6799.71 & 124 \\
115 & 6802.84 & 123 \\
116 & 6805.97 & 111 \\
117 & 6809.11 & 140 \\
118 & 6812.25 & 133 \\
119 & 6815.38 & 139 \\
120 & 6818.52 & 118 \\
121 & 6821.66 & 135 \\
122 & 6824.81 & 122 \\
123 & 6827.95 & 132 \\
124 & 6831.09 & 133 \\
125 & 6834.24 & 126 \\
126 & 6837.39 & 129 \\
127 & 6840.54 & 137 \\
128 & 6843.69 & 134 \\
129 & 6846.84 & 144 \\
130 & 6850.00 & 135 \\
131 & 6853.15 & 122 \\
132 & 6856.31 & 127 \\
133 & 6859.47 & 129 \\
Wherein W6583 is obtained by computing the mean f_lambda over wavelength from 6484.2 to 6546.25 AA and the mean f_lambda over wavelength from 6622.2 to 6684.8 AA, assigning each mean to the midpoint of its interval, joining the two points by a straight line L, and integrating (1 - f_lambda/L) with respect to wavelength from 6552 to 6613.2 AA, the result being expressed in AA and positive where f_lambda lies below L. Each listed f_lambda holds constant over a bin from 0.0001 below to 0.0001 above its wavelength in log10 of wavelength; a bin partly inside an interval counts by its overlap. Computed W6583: -1.66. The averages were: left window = 137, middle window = 139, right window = 135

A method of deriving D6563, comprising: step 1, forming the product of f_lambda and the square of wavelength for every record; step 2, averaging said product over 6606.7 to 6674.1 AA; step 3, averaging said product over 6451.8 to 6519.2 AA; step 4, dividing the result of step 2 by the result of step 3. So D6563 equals 1.05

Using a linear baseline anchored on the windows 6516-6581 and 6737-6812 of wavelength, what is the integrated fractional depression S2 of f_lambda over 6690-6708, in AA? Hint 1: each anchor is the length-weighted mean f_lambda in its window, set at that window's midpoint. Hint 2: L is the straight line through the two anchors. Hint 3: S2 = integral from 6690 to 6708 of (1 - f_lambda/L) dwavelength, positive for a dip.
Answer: -1.9 AA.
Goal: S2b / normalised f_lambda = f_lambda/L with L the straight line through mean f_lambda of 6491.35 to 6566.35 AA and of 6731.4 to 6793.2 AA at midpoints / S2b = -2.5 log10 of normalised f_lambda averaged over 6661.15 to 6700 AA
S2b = 0.02 mag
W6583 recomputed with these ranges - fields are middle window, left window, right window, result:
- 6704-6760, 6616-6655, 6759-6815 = -1.3 AA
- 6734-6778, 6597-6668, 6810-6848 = 2.1 AA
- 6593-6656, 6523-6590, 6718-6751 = -1.2 AA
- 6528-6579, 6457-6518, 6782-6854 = -0.9 AA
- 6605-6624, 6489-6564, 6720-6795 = 0.1 AA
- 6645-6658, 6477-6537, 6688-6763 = 0.8 AA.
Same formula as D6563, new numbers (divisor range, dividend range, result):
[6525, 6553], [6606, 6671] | 1.02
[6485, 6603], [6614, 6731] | 1.02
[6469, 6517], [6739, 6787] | 1.03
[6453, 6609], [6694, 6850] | 1.04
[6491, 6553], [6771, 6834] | 1.02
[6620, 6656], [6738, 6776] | 0.97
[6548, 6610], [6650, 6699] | 0.96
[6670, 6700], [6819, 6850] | 1.09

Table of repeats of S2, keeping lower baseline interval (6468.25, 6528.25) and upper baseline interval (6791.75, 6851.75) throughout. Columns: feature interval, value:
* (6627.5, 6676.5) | -1.0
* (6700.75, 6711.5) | -2.0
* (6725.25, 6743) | 0.9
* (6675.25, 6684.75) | 0.4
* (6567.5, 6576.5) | 0.5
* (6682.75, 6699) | 0.6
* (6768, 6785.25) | 0.7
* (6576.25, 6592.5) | -1.9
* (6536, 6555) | -0.4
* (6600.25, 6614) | -0.4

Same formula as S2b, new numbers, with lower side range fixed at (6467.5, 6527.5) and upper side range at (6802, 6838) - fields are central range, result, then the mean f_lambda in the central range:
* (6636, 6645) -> -0.17 mag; 155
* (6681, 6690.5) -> 0.05 mag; 126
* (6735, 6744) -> 0.12 mag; 116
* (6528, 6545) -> -0.03 mag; 138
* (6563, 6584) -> -0.06 mag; 142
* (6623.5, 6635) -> -0.04 mag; 138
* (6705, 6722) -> -0.11 mag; 145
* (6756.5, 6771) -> -0.05 mag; 136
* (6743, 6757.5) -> -0.03 mag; 133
